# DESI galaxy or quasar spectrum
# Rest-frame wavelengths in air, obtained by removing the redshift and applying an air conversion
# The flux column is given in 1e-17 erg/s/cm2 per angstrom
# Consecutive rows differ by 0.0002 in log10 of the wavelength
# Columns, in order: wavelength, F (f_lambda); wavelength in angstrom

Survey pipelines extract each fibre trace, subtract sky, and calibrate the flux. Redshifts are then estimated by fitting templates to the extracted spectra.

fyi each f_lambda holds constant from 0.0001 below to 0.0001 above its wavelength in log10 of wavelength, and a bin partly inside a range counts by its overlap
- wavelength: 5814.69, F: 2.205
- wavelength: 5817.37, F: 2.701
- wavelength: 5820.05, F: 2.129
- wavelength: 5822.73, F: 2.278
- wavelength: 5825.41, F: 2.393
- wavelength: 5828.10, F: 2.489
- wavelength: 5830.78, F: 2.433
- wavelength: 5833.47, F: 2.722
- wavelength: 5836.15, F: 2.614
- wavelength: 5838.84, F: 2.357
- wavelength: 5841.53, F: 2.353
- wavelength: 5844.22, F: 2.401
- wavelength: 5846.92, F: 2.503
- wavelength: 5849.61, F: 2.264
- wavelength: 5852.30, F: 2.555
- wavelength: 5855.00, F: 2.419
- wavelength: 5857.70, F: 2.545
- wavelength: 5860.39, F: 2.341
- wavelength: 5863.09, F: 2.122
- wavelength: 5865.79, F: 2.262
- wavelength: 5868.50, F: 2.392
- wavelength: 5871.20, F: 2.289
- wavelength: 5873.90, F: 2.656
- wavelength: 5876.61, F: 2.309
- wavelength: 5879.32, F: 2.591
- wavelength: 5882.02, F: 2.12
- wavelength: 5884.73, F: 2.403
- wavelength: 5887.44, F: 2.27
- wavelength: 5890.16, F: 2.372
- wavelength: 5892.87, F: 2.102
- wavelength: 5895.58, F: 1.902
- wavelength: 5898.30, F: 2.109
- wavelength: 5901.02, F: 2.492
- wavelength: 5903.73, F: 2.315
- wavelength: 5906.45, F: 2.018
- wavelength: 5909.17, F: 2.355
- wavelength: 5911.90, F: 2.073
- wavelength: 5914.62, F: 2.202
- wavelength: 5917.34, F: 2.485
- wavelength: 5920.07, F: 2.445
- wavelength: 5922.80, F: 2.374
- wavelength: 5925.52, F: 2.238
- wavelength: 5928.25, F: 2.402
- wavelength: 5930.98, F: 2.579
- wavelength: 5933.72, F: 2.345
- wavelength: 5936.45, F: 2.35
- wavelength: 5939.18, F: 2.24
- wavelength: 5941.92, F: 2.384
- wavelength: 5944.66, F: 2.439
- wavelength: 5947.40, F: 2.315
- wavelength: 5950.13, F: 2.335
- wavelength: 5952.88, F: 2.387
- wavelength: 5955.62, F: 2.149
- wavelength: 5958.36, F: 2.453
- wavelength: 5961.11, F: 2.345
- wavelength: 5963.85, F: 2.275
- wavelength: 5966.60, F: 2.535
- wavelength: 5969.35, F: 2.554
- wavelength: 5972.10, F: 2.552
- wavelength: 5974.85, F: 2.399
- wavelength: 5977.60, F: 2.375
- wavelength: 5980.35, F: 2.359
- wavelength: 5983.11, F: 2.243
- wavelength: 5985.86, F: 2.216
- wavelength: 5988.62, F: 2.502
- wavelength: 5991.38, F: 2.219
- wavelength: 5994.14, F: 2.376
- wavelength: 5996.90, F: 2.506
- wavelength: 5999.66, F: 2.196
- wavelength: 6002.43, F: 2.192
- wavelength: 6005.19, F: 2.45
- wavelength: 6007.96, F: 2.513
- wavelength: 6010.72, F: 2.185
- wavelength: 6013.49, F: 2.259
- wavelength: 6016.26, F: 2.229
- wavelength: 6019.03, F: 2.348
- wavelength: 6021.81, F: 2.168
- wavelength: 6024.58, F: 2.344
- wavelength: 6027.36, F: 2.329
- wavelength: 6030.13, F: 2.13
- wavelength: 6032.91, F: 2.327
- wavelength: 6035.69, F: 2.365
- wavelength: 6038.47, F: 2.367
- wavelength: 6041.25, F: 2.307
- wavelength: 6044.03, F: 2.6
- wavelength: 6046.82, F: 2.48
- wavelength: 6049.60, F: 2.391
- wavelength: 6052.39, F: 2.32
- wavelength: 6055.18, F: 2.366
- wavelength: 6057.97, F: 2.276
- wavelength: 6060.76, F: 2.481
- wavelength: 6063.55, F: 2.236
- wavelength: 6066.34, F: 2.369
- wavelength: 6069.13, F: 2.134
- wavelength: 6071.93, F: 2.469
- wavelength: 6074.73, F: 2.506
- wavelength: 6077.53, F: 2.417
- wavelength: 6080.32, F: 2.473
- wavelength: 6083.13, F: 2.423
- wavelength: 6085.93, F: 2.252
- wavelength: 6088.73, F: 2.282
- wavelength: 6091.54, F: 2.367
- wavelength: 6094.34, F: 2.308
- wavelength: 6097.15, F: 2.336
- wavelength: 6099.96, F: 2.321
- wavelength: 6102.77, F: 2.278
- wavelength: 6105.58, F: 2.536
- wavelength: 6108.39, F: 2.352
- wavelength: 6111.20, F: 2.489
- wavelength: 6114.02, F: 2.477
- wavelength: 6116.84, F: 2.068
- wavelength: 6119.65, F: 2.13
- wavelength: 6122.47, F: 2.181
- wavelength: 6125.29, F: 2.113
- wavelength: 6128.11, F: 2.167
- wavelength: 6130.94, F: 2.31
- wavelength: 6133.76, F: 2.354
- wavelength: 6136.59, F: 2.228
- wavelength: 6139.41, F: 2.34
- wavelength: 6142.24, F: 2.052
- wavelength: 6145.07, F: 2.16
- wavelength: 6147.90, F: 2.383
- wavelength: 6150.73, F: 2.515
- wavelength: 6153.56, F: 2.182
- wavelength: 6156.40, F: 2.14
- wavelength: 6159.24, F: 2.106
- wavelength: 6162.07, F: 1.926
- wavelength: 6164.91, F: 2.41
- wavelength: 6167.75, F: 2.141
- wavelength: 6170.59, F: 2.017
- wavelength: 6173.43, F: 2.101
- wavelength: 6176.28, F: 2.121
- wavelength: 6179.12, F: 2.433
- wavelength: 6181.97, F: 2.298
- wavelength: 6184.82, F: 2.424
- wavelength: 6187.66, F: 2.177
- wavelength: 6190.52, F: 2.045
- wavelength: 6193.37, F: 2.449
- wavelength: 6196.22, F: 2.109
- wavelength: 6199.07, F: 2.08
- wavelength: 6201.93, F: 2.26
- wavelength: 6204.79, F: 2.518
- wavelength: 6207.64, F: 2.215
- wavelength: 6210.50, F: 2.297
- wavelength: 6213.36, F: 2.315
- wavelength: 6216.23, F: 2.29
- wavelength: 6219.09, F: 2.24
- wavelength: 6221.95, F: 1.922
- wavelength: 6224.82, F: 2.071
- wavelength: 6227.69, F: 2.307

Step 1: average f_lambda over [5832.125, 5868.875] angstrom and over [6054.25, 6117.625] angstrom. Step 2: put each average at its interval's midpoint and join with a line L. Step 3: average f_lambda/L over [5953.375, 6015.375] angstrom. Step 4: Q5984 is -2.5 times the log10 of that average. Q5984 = 0.01 mag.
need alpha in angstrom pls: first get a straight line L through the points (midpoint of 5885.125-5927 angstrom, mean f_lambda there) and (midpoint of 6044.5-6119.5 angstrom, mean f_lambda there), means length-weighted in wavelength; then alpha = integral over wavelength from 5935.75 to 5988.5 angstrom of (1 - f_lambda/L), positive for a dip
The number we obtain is -1.8 angstrom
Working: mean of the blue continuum 2.25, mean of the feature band 2.37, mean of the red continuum 2.36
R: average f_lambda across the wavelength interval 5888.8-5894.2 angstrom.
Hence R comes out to 2.24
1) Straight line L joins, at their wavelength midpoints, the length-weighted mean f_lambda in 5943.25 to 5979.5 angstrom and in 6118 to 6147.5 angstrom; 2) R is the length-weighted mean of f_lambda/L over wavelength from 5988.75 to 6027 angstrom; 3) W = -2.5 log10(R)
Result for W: 0.01 mag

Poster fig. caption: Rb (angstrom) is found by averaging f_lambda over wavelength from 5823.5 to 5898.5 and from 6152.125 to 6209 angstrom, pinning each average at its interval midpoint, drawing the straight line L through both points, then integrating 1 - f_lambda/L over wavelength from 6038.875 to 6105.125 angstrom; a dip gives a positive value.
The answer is -3.0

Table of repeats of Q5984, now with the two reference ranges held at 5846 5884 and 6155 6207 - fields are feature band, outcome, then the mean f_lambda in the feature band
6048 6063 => -0.039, 2.36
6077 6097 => -0.045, 2.36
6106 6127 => -0.013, 2.27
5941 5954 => -0.015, 2.37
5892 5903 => 0.096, 2.16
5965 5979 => -0.070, 2.48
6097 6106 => -0.048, 2.35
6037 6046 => -0.065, 2.43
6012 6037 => 0.009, 2.28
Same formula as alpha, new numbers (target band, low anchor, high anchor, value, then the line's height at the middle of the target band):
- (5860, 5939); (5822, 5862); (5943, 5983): 3.62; 2.42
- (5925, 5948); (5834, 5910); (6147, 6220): -0.52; 2.32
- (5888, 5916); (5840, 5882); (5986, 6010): 2.17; 2.38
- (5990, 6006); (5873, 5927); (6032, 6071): 0.11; 2.33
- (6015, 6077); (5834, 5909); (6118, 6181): -2.44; 2.26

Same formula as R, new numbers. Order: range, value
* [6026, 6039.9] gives 2.3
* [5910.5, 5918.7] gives 2.25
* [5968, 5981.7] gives 2.45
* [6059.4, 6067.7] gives 2.36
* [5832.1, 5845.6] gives 2.49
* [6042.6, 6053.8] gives 2.45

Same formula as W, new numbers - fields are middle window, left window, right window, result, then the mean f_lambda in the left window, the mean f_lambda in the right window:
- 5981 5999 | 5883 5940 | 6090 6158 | -0.02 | 2.29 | 2.28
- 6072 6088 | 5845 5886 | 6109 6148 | -0.07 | 2.38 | 2.24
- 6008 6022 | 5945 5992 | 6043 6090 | 0.05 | 2.37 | 2.38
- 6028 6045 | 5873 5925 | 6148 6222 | -0.04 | 2.29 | 2.23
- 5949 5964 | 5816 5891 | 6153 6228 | 0.01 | 2.4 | 2.21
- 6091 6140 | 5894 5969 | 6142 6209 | -0.02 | 2.32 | 2.22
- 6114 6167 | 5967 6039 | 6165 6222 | 0.02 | 2.34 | 2.23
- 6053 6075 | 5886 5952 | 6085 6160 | -0.03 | 2.3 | 2.28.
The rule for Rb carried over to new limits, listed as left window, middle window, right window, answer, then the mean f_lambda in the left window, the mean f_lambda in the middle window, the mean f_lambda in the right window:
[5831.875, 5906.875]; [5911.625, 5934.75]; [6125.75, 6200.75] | -0.3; 2.35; 2.36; 2.22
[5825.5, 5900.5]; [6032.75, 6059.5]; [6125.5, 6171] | -1.3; 2.37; 2.38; 2.22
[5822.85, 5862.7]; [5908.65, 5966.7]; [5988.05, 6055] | 1.0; 2.44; 2.35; 2.34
